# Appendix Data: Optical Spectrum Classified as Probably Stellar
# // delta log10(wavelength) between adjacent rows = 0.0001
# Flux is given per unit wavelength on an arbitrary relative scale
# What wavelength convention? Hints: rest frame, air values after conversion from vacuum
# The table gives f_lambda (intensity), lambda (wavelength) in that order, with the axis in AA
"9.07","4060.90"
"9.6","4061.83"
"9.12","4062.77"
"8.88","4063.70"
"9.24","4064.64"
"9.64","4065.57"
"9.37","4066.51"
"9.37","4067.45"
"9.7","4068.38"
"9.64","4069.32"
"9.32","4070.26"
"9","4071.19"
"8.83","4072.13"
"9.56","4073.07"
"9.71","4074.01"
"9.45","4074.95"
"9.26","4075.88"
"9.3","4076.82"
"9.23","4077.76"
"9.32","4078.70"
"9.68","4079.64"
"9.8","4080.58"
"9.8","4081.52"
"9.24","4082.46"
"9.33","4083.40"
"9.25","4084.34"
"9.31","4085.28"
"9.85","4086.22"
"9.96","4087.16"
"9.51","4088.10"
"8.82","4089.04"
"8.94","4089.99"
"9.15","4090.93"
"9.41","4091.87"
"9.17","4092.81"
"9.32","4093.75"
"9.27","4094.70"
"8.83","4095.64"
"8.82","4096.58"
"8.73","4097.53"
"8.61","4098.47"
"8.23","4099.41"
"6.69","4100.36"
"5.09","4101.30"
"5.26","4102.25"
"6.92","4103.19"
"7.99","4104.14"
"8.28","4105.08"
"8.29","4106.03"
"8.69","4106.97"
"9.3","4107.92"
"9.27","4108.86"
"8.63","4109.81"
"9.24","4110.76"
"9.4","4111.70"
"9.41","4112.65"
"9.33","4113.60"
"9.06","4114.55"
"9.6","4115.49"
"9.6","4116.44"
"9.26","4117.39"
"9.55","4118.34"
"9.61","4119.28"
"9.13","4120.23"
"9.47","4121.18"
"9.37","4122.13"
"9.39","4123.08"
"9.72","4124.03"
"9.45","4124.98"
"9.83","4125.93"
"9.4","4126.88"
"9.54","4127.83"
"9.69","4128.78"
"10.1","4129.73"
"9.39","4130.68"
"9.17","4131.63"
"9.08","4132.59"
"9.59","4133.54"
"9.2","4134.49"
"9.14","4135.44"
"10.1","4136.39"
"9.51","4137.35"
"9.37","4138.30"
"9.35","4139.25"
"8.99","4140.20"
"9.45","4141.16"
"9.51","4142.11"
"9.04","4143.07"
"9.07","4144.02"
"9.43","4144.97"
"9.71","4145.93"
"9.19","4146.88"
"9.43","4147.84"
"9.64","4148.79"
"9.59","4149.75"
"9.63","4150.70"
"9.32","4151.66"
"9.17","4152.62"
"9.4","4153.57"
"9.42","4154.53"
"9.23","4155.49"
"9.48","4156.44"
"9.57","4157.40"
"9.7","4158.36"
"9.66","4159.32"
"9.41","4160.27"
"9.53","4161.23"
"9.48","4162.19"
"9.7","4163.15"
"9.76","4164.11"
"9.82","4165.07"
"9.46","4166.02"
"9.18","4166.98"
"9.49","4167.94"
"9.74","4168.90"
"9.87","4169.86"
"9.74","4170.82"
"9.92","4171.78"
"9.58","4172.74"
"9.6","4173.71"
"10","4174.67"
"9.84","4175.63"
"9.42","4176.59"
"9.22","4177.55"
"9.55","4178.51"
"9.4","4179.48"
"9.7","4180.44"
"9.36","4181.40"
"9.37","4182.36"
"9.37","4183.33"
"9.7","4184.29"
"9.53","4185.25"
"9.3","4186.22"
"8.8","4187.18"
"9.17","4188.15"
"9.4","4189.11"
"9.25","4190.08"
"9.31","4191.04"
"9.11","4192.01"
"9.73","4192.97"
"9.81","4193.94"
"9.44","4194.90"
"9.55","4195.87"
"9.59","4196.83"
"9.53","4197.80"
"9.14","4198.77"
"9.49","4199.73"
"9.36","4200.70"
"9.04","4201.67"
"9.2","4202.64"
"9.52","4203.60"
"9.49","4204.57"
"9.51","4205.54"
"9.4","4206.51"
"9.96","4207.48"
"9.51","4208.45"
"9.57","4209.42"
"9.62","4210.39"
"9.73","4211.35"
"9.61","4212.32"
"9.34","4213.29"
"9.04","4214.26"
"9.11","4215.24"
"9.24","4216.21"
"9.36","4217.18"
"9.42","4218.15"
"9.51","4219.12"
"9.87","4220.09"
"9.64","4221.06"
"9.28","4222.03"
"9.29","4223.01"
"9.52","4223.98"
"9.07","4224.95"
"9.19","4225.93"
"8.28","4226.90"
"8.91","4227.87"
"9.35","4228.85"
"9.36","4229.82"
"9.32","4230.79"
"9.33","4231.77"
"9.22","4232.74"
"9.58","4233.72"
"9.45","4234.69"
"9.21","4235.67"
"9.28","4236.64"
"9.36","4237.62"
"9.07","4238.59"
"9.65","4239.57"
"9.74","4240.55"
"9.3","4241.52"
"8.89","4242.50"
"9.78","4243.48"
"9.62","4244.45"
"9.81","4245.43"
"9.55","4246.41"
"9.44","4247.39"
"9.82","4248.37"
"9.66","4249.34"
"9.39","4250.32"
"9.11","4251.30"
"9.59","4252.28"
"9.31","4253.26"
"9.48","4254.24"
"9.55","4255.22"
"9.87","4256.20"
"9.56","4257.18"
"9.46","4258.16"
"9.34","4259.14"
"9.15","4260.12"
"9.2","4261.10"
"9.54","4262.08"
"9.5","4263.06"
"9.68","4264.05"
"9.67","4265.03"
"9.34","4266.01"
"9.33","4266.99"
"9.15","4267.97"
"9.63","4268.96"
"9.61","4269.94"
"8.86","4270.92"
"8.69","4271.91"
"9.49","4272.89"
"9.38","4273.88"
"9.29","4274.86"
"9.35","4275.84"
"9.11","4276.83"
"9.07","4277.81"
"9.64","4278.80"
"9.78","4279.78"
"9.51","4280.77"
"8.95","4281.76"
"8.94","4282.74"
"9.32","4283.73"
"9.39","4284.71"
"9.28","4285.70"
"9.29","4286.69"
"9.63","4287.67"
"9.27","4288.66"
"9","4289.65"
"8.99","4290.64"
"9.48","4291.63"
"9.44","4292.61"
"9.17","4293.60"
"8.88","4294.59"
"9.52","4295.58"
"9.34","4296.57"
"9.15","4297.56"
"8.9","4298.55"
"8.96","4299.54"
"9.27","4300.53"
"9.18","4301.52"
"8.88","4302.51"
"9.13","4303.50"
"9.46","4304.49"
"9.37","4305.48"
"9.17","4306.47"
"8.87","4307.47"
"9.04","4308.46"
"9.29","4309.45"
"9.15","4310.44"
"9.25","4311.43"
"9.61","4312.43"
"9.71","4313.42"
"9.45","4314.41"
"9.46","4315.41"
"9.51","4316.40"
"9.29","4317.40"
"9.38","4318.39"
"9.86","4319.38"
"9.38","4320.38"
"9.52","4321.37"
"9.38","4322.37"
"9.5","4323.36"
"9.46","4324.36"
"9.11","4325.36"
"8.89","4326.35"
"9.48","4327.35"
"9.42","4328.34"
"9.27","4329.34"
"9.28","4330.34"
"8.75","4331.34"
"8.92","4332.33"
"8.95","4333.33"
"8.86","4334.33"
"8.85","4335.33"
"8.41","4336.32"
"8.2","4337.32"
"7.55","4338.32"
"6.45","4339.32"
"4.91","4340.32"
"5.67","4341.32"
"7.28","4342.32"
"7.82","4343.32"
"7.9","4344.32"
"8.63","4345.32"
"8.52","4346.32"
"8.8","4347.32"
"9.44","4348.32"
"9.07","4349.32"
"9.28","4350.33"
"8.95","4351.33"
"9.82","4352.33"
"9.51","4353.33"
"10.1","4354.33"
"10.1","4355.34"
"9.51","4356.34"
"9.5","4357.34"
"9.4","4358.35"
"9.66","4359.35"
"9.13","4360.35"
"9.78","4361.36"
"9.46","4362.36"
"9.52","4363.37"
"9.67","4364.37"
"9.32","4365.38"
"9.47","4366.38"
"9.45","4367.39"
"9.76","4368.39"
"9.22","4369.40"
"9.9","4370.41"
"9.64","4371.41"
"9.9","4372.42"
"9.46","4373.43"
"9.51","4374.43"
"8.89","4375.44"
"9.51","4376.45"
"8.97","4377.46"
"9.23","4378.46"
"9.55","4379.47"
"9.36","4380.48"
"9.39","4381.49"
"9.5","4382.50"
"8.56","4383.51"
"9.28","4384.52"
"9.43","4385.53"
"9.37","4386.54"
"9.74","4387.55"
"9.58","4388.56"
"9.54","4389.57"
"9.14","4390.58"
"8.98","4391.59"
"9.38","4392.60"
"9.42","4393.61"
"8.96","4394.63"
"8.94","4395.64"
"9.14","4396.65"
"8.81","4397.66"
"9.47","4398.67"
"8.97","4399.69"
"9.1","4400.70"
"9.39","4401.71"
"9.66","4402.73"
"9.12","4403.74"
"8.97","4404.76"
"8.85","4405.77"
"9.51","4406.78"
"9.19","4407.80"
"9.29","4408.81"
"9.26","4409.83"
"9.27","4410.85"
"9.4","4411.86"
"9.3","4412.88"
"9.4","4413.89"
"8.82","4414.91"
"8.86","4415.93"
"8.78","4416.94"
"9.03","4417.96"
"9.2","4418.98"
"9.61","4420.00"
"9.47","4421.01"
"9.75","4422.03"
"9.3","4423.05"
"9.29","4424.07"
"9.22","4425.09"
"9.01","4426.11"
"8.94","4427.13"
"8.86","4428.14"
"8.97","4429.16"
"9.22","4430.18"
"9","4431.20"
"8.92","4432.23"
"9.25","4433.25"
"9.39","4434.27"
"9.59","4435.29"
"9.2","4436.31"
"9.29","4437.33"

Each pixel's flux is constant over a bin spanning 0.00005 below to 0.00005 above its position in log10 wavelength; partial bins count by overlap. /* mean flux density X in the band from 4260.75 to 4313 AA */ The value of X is 9.27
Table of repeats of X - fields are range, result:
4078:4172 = 9.22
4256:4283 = 9.36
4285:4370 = 9.07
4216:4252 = 9.38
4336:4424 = 9.1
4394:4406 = 9.12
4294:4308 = 9.15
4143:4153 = 9.4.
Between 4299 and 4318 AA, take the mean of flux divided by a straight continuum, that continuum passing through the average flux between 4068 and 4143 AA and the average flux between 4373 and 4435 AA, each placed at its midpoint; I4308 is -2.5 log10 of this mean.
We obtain -0.01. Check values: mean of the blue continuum 9.12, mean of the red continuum 9.23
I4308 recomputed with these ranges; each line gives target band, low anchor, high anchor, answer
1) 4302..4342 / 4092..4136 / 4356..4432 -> 0.04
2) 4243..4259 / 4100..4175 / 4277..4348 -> -0.06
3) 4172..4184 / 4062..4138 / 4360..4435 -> -0.04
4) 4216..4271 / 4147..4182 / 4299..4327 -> 0.00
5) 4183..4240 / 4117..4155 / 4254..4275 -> 0.00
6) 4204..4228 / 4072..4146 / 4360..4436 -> -0.02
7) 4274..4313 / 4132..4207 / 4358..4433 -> 0.01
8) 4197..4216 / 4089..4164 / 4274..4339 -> -0.03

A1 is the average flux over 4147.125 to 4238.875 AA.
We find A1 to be 9.44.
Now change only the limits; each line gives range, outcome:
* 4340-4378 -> 9.09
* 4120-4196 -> 9.48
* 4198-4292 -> 9.38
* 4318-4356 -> 8.76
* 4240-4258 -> 9.52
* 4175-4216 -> 9.43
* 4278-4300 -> 9.26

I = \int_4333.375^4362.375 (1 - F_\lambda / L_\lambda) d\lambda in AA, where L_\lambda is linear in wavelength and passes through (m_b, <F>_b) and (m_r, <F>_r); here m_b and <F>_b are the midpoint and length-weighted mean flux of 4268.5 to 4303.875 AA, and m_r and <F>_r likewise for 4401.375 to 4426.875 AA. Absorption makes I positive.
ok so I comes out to 1.9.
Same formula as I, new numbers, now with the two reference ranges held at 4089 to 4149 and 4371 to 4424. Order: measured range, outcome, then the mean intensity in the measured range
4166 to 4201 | -1.5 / 9.49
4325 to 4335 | 0.1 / 9.09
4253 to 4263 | -0.3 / 9.46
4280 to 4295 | -0.1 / 9.25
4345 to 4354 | 0.1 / 9.15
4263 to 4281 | -0.4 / 9.37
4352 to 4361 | -0.4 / 9.63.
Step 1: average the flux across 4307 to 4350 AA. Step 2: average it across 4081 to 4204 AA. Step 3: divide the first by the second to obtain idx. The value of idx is 0.9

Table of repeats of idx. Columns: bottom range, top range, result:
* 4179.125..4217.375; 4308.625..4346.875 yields 0.93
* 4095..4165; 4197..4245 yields 1.03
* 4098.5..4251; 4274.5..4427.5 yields 0.98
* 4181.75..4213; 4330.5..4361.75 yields 0.92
